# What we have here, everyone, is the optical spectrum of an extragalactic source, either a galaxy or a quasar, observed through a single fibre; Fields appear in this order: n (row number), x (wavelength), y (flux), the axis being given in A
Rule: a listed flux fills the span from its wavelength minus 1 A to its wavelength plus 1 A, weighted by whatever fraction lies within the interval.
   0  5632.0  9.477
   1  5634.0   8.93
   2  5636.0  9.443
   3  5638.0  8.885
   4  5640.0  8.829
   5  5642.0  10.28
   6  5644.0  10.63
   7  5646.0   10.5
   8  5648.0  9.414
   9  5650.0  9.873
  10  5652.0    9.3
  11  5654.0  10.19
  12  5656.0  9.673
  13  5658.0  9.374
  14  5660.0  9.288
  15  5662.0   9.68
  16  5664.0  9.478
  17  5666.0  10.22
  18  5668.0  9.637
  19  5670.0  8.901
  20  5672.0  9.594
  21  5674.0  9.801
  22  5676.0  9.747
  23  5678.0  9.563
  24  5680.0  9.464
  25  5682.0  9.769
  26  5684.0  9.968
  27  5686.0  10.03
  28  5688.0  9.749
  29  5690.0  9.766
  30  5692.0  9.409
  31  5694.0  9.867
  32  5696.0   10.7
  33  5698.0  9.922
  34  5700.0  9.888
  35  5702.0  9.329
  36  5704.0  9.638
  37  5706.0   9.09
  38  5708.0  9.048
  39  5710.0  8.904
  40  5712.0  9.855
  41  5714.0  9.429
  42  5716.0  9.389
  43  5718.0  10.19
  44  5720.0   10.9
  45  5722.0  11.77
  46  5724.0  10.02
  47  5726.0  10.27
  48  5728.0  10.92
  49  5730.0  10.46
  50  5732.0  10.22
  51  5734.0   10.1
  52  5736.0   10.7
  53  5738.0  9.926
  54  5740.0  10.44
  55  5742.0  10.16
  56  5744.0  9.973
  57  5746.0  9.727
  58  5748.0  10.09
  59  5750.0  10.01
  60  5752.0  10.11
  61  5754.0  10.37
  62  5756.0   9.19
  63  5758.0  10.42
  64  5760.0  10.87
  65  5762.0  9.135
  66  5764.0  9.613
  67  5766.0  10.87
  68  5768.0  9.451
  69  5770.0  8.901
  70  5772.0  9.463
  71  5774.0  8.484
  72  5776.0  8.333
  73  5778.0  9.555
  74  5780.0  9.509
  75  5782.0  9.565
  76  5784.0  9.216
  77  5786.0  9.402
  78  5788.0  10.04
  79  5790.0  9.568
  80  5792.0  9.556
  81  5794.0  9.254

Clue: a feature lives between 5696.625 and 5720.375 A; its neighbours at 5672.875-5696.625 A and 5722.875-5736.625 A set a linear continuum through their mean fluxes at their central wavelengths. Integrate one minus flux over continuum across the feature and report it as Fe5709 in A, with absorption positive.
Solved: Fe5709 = 1.2 A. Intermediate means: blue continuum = 9.8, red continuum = 10.4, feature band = 9.62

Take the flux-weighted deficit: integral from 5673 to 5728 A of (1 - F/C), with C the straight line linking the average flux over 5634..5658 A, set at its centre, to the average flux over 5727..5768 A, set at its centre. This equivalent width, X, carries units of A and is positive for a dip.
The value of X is 0.4 A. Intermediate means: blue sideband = 9.68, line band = 9.85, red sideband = 10.1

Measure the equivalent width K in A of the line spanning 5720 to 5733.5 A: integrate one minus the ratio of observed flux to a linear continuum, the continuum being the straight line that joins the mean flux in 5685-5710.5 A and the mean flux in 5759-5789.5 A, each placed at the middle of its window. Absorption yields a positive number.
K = -1.43 A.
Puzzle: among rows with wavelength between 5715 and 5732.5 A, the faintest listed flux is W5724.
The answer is 9.389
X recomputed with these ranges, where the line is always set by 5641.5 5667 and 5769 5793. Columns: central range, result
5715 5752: -3.1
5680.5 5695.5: -0.2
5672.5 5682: 0.1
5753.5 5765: -0.6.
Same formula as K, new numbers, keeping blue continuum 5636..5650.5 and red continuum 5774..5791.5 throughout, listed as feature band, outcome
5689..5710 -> -0.09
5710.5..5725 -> -0.98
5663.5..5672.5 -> 0.10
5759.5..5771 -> -0.44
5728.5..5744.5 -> -1.34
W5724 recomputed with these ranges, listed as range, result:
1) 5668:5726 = 8.901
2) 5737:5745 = 9.926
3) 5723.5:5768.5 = 9.135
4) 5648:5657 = 9.3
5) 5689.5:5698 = 9.409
